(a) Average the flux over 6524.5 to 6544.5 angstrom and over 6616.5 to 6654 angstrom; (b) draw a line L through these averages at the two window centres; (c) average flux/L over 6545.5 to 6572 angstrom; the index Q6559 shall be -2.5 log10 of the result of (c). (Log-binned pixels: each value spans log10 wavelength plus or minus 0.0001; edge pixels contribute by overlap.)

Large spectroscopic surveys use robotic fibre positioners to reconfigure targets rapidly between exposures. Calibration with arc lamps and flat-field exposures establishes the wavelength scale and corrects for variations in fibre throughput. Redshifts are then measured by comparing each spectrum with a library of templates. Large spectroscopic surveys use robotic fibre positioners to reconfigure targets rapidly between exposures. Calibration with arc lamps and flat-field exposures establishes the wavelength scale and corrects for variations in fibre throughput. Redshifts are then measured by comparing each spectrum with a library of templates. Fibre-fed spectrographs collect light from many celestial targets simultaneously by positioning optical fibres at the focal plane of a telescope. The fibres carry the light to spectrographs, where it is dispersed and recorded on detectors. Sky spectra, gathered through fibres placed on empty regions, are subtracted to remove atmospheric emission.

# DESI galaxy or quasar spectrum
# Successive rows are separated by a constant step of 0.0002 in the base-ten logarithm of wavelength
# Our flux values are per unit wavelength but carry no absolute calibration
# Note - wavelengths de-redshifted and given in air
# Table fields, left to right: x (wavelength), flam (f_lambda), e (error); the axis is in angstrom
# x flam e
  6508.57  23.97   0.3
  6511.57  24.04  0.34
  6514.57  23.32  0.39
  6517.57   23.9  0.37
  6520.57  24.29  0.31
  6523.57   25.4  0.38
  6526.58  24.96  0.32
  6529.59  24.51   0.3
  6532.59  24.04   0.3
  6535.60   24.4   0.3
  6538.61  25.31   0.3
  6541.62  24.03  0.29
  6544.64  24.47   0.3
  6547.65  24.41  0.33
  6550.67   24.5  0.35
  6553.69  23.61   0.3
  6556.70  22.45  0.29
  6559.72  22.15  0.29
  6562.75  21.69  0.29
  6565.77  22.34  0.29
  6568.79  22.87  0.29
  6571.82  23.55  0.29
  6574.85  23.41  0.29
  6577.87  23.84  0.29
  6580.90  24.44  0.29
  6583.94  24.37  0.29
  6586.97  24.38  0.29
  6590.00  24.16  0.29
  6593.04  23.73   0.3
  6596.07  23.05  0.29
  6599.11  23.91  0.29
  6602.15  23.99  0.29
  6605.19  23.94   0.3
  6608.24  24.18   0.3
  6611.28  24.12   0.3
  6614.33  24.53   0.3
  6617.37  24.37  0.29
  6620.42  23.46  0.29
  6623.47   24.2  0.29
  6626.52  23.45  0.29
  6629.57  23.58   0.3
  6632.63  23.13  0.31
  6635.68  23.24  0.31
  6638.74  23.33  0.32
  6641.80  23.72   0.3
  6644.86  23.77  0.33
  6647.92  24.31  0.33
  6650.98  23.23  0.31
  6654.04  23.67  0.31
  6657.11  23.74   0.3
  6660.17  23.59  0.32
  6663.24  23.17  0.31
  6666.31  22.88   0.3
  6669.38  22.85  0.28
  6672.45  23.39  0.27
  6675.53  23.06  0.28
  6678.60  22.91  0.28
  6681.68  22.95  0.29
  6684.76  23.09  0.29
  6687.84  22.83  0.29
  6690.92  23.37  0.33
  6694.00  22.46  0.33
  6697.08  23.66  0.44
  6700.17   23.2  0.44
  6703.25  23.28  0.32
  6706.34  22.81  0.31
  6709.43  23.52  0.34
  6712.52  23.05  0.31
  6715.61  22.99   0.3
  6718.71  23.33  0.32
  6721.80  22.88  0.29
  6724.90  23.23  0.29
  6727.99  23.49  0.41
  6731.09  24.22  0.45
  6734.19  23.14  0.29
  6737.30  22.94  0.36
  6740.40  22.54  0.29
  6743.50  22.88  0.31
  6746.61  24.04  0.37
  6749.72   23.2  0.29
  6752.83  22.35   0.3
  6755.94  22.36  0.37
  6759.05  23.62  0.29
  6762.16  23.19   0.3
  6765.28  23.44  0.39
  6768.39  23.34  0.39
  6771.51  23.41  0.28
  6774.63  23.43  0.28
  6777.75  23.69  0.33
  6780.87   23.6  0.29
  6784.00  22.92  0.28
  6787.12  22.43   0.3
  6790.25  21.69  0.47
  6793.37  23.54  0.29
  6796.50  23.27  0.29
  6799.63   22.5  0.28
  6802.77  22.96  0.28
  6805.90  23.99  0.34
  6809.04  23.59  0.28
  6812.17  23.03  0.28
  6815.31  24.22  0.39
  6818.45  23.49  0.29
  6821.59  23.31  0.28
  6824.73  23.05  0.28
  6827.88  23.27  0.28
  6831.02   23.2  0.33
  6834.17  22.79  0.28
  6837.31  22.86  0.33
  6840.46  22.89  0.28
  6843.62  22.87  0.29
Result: 0.06 mag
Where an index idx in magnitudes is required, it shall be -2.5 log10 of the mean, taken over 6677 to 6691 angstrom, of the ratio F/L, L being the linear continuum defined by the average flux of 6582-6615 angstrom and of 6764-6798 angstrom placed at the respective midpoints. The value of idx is 0.029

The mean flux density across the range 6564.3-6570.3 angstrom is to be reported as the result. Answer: 22.6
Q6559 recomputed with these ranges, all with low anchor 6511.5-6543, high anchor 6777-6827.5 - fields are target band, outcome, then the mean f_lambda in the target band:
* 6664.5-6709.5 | 0.03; 23.1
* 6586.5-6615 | 0.01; 24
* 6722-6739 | 0.01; 23.4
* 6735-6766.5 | 0.02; 23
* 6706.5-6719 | 0.02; 23.2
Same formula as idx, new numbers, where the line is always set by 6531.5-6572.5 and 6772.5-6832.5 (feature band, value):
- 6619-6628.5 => -0.012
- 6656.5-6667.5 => 0.003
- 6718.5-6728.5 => 0.005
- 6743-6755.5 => 0.011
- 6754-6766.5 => 0.007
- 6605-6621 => -0.031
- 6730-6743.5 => 0.008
